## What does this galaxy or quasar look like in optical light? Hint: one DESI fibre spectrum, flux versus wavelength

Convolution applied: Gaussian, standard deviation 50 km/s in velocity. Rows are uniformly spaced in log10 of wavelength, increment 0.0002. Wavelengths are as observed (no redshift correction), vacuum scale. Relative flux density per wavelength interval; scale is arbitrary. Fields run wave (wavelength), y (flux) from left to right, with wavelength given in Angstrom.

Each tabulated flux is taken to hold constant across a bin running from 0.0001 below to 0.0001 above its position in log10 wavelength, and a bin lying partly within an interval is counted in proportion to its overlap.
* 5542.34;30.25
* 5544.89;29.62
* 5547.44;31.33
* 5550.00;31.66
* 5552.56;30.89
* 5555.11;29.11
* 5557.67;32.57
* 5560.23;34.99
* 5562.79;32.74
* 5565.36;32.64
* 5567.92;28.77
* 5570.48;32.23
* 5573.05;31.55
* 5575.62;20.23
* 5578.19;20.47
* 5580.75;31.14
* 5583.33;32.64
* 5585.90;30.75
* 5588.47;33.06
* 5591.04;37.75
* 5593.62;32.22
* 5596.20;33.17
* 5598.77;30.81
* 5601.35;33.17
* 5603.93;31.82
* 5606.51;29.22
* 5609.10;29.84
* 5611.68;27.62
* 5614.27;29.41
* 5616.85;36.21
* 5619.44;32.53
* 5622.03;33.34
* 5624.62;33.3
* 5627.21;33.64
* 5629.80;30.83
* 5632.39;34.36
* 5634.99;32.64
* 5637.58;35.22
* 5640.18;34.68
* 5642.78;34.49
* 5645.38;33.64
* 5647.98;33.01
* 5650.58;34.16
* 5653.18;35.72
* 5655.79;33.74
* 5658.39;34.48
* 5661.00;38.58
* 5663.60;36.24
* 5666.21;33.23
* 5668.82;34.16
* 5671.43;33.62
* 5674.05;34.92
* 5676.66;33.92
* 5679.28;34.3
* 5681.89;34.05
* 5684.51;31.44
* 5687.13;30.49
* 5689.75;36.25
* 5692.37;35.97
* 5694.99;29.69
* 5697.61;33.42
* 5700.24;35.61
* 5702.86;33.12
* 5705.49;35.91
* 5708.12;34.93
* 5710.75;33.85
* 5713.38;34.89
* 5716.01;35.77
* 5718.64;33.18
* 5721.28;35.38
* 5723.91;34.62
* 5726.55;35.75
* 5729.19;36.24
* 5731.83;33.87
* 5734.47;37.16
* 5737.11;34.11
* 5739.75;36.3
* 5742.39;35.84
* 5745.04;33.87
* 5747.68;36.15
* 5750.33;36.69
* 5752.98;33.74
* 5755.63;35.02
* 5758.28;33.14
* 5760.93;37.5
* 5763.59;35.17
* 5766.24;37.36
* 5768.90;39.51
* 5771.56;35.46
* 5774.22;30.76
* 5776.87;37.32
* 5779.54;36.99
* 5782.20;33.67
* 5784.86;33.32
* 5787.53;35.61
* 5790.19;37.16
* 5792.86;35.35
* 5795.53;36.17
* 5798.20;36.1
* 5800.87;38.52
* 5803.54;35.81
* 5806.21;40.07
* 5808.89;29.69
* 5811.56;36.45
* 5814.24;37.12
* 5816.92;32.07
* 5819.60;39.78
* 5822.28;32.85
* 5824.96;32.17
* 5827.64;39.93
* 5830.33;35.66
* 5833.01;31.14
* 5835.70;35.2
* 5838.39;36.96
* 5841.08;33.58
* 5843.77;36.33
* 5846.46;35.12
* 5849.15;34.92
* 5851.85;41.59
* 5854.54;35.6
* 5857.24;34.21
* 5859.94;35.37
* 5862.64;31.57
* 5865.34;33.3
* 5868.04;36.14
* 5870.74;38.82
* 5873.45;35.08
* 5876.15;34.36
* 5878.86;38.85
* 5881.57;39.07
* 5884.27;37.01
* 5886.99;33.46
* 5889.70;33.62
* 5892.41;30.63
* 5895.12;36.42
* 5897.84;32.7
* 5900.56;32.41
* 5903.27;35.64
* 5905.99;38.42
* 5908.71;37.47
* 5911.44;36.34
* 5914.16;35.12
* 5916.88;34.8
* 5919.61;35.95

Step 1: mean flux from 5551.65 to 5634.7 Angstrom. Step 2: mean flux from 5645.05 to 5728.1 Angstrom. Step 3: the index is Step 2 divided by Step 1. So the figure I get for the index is 1.1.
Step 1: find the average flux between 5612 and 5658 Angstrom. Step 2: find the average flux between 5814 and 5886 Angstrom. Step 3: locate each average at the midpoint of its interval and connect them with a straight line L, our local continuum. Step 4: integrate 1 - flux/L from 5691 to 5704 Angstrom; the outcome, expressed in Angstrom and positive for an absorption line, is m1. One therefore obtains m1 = 0.2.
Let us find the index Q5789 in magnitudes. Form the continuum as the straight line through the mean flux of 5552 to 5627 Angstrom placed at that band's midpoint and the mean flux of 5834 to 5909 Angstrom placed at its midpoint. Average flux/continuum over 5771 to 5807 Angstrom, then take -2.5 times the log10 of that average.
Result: -0.05 mag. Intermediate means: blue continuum 31.2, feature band 35.8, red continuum 35.4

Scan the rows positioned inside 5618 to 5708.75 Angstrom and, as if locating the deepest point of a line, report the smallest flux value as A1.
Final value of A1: 29.69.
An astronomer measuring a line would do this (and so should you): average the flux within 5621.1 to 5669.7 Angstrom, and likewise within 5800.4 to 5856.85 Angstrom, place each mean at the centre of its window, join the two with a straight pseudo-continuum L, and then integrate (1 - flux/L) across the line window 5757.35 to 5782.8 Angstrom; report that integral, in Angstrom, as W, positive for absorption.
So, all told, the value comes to -0.4 Angstrom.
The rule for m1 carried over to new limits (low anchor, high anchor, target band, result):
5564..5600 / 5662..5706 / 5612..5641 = -1.0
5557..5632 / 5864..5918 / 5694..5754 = -3.0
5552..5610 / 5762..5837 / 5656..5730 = -2.4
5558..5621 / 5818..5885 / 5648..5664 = -1.5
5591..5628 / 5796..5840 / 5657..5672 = -1.0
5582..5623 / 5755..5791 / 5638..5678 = -1.7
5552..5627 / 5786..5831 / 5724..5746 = -0.7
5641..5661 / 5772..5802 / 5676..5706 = 1.0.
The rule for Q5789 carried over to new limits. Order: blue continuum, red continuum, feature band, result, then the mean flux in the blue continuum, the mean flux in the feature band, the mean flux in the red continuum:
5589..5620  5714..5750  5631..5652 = -0.035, 32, 34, 35.3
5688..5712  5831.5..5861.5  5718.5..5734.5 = -0.022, 34.2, 35.1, 35.4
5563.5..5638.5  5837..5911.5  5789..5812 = -0.053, 31.4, 36.1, 35.5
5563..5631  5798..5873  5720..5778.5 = -0.049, 31.1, 35.5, 35.6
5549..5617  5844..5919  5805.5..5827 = -0.017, 30.9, 35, 35.5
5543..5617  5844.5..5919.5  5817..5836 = -0.012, 30.9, 35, 35.5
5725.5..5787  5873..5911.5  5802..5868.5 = 0.004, 35.4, 35.3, 35.4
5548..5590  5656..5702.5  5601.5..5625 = 0.014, 30.4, 31.5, 34.1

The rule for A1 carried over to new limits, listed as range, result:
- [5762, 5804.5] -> 30.76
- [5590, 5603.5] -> 30.81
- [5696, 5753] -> 33.12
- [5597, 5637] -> 27.62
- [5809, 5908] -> 30.63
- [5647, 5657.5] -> 33.01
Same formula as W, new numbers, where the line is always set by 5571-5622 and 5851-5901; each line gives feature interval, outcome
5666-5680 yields -0.9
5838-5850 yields -0.2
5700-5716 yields -1.1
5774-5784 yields -0.4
